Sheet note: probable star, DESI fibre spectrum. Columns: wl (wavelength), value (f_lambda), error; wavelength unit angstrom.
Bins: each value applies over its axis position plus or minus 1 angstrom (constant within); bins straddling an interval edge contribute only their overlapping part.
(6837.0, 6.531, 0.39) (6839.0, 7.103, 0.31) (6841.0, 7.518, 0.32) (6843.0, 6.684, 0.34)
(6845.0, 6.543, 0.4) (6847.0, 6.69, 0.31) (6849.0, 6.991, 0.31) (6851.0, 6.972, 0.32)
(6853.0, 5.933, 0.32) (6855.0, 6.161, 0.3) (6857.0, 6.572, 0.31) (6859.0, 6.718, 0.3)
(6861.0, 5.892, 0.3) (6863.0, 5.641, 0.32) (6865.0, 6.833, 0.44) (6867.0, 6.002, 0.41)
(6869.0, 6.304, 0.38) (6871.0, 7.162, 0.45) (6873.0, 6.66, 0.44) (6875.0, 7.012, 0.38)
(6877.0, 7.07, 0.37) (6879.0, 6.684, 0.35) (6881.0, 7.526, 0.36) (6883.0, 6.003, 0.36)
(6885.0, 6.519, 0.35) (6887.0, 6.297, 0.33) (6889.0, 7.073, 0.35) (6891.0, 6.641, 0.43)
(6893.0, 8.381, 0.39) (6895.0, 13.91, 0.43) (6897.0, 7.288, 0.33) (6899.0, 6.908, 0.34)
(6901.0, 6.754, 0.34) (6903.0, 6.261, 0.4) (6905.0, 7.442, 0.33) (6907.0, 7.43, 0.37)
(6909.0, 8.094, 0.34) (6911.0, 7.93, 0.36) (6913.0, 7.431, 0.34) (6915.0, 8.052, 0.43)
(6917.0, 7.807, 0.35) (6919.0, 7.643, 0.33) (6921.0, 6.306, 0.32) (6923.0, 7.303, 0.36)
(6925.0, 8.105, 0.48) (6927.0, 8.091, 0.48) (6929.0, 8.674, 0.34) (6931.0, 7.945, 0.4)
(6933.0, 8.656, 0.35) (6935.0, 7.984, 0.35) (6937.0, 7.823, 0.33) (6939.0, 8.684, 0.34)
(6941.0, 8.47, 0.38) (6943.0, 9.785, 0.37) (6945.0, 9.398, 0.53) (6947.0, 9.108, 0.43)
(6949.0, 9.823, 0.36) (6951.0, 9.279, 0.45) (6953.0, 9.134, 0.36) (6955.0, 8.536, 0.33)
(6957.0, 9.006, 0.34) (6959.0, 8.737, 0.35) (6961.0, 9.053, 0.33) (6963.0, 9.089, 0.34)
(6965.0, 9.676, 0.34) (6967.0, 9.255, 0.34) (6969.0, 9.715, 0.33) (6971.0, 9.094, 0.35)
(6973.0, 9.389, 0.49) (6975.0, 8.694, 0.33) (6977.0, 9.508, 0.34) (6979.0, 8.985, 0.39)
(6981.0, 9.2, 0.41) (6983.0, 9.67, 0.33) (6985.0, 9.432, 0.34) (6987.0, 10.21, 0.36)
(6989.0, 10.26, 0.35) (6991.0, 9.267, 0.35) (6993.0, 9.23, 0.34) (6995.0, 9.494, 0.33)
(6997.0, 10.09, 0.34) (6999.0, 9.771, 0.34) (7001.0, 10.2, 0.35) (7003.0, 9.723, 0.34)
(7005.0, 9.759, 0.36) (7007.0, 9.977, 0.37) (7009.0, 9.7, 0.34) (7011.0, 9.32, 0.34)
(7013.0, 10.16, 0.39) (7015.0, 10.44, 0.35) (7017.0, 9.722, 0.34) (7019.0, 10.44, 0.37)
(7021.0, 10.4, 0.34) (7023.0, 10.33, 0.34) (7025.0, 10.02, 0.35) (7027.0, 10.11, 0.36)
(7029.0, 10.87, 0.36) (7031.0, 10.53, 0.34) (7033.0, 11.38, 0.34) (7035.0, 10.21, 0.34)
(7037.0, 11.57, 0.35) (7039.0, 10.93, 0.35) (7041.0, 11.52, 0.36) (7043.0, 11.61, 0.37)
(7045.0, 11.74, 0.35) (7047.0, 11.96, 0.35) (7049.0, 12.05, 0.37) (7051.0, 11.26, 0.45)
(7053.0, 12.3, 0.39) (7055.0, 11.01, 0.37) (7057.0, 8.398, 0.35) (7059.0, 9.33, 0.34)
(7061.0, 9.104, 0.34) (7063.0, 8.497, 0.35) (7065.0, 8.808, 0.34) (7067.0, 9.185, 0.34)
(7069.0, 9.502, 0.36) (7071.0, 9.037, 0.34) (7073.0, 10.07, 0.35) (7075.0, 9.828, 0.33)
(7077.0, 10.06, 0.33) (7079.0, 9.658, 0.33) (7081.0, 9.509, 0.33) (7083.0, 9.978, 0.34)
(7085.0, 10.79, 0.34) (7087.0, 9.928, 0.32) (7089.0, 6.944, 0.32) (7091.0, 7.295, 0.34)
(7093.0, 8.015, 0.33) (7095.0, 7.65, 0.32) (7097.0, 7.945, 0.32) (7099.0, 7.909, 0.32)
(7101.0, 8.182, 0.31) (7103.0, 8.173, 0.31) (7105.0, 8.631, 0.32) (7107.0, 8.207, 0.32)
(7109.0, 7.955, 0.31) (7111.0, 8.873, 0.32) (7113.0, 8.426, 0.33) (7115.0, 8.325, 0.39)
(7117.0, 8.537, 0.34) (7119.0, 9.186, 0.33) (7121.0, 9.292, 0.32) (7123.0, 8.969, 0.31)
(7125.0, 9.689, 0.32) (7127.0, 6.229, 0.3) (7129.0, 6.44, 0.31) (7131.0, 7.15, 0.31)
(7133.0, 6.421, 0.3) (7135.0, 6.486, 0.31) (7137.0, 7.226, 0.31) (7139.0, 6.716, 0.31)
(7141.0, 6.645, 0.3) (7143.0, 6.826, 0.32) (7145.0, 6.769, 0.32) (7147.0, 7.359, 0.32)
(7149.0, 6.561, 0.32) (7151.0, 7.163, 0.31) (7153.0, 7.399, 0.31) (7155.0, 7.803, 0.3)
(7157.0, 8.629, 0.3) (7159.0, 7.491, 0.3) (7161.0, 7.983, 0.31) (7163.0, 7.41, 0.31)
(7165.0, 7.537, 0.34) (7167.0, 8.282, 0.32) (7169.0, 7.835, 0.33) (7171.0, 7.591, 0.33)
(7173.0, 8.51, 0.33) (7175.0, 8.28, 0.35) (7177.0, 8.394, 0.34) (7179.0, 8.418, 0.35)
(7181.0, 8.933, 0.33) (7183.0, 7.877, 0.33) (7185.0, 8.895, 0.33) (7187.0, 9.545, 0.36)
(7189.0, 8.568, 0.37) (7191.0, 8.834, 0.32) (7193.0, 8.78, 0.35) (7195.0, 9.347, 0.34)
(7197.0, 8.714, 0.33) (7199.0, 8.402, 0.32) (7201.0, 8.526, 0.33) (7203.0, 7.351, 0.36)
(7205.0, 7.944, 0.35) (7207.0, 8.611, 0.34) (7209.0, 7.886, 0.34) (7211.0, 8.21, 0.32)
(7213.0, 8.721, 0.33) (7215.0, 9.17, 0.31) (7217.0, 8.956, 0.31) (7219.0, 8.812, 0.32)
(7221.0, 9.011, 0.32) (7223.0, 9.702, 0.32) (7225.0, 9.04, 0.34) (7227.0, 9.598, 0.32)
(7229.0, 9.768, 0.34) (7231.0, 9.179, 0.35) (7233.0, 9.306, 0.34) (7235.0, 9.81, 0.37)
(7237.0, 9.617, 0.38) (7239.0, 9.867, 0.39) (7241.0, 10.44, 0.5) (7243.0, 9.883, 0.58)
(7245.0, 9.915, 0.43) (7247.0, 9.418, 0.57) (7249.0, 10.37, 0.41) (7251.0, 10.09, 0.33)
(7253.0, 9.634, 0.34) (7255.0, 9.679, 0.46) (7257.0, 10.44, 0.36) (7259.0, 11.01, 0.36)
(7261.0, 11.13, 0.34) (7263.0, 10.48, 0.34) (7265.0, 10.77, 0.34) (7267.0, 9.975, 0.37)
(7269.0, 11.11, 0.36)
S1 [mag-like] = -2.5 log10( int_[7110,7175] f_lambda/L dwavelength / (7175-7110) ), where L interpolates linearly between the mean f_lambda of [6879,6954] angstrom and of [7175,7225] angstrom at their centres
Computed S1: 0.11 mag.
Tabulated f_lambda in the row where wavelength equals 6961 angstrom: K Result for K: 9.053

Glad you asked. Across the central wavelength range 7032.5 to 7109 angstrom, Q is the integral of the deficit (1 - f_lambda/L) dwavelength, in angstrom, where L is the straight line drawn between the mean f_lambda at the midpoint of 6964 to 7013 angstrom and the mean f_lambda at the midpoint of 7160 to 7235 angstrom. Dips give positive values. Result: -3.7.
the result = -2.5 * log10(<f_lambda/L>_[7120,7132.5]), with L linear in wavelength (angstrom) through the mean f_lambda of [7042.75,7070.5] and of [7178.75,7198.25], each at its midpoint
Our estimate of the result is 0.20 mag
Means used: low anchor 10.3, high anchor 8.8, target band 7.9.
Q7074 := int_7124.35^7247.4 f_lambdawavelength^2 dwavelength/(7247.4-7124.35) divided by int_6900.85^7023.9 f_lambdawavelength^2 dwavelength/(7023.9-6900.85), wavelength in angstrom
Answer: 1.0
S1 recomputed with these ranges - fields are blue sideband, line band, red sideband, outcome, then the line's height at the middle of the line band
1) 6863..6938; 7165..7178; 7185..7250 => 0.10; 8.86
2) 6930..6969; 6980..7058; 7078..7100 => -0.18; 8.82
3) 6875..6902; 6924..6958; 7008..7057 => -0.01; 8.66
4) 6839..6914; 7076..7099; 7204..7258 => -0.05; 8.42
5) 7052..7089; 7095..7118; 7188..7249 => 0.15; 9.51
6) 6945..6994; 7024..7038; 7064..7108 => -0.18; 9.08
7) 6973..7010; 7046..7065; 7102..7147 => -0.18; 8.73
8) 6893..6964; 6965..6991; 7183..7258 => -0.12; 8.48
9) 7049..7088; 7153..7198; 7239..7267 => 0.21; 10.1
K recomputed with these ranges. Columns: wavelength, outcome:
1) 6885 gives 6.519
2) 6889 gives 7.073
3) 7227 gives 9.598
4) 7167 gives 8.282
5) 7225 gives 9.04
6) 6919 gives 7.643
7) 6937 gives 7.823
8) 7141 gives 6.645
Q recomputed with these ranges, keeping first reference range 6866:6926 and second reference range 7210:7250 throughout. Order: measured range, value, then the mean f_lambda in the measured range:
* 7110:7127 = -0.03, 8.75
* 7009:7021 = -2.88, 10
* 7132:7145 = 3.14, 6.72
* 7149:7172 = 3.36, 7.69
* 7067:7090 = -2.91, 9.56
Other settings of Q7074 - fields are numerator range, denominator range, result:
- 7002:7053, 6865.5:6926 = 1.51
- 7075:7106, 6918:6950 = 1.09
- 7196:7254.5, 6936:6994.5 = 1.07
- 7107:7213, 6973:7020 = 0.86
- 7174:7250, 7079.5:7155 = 1.16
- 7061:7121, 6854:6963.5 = 1.20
